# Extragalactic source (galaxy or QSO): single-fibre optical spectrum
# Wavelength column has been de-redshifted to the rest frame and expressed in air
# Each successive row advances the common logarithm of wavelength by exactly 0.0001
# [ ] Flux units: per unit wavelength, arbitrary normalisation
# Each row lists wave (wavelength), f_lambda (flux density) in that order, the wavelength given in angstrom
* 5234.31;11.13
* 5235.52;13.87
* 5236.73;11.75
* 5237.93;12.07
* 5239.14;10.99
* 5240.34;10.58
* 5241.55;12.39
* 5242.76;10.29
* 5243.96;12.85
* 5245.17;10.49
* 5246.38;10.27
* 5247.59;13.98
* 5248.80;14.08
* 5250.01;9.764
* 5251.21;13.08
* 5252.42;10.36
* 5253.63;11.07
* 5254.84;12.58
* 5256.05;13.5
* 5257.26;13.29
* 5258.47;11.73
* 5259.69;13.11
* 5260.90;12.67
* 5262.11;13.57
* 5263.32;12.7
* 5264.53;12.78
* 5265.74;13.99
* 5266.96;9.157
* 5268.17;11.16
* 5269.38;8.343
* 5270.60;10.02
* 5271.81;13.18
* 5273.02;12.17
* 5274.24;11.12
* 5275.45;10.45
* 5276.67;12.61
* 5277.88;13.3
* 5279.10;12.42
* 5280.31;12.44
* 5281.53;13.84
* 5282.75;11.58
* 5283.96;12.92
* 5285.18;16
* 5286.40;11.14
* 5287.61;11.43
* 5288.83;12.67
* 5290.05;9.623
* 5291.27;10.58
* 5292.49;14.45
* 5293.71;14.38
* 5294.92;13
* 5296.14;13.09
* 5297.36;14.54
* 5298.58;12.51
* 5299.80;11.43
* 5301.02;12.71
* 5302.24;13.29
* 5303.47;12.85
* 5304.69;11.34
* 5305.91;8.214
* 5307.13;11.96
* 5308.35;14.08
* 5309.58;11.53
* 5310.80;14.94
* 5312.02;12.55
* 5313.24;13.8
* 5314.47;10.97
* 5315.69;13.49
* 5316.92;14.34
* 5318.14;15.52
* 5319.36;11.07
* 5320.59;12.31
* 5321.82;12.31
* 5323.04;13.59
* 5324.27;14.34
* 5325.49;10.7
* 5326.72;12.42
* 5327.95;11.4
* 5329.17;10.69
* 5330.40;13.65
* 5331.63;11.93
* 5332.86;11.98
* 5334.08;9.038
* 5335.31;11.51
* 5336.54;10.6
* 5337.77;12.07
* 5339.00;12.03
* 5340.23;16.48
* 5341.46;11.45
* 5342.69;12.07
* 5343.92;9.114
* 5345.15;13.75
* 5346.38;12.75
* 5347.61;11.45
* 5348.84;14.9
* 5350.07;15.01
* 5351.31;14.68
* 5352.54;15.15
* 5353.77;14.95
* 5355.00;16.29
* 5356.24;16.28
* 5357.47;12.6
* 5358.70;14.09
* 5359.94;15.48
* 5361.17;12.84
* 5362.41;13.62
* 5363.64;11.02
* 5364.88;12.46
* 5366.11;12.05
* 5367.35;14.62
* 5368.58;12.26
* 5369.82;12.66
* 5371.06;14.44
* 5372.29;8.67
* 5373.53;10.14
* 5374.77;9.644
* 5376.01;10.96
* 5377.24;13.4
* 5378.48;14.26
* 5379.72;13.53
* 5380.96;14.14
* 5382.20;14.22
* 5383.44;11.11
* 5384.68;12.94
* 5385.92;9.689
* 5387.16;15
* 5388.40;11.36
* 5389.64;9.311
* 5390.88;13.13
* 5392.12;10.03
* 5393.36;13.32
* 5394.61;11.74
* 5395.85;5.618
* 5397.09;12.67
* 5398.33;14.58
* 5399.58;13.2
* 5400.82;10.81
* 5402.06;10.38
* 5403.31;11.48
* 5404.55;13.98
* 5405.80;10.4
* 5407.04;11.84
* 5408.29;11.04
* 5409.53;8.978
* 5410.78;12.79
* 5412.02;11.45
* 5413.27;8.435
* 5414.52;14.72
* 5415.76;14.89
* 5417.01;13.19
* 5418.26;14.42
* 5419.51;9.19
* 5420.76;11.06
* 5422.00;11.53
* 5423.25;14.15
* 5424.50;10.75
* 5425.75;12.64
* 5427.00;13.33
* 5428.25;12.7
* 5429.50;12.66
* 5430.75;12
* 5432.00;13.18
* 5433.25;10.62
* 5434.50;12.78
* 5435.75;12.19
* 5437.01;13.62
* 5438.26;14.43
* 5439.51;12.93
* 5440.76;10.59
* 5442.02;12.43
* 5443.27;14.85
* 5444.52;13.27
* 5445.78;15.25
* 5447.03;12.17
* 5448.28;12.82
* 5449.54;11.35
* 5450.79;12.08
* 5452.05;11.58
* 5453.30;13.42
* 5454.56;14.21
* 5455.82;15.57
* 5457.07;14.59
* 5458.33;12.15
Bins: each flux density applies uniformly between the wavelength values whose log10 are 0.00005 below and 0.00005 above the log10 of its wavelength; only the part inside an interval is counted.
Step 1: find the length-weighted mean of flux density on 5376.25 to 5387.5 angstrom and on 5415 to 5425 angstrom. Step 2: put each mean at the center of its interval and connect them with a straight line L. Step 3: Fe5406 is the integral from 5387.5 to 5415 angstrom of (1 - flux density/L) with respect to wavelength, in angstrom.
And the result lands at 2.8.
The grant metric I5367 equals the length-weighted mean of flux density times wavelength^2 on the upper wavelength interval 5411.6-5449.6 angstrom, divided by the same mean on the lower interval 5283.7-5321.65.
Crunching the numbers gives 1.04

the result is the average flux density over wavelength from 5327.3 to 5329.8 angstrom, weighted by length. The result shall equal 11.1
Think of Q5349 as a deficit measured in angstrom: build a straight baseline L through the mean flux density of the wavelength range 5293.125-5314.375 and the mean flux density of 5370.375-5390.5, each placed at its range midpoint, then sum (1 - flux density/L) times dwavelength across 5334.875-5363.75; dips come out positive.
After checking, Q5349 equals -2.55 angstrom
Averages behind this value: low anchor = 12.7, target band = 13.4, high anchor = 12.1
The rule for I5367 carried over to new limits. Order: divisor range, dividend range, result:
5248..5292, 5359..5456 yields 1.07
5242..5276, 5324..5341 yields 1.04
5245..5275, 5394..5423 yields 1.04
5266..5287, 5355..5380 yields 1.11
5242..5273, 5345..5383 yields 1.16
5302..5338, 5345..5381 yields 1.10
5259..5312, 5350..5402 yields 1.06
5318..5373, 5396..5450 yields 0.99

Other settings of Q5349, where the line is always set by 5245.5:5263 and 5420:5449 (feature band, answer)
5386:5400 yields 1.0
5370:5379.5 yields 0.6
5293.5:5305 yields -0.4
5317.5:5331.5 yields -0.1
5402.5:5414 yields 1.3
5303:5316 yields 0.1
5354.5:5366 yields -1.1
